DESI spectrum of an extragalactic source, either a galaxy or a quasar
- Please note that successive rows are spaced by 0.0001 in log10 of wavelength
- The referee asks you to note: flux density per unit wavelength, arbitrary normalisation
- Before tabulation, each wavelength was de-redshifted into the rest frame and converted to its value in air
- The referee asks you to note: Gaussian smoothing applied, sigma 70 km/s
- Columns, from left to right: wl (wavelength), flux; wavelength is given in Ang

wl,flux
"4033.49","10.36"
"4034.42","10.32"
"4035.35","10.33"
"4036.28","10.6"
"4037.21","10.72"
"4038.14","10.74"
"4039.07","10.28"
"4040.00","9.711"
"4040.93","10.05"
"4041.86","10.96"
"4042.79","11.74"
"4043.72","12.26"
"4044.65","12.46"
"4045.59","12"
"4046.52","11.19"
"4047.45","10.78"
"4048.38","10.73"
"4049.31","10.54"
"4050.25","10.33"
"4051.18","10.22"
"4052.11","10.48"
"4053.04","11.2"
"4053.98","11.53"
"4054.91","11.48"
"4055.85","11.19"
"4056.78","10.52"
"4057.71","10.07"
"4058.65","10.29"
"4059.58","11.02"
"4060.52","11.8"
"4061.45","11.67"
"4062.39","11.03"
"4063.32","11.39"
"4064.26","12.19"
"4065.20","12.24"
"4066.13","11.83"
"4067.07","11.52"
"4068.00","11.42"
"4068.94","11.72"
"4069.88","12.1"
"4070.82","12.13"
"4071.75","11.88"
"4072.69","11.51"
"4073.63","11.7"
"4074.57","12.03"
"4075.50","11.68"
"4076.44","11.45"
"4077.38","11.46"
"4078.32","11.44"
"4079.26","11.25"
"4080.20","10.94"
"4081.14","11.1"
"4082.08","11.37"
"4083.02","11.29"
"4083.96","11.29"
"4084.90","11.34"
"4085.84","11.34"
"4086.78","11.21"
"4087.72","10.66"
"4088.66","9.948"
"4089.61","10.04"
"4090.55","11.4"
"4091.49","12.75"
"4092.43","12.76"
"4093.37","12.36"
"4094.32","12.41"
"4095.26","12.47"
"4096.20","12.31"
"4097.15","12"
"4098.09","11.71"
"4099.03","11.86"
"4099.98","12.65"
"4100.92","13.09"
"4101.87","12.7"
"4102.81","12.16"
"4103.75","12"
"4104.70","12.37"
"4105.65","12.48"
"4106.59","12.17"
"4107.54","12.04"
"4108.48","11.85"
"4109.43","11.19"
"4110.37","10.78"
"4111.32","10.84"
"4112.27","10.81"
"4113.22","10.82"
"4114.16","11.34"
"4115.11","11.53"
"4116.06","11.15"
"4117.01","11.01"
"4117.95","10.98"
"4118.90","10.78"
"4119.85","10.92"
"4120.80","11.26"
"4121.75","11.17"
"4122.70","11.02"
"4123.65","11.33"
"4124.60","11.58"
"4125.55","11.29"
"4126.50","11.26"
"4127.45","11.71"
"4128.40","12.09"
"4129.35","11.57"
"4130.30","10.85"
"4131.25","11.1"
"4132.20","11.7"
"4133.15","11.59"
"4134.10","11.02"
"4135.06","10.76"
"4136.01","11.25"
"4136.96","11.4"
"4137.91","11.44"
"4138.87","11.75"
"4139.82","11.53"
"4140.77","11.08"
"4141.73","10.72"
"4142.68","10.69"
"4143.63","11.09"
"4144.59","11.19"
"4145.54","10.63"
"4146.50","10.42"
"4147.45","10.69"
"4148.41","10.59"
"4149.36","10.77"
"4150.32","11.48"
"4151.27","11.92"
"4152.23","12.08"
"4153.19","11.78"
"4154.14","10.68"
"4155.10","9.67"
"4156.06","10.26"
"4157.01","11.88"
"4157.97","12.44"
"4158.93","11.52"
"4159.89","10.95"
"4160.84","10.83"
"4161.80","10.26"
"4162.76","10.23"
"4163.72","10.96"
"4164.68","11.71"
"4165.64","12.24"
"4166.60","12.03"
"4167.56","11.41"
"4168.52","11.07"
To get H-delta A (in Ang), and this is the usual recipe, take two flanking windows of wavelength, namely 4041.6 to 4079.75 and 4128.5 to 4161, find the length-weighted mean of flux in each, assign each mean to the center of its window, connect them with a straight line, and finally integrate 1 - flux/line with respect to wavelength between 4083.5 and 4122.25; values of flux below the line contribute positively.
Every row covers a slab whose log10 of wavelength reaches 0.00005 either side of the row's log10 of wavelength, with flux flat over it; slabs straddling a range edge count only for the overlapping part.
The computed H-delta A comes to -1.1 Ang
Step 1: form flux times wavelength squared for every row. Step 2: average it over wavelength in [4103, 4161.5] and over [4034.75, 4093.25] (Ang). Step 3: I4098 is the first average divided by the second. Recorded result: 1.0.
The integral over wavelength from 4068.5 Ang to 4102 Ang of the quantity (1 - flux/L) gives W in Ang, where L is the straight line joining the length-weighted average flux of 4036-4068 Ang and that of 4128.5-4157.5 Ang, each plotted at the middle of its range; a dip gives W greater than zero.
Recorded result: -1.8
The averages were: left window 11.1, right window 11.1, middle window 11.7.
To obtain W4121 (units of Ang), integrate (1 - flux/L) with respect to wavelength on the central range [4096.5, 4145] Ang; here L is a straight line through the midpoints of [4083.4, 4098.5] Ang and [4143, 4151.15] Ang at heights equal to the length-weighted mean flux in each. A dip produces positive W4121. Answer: -1.0 Ang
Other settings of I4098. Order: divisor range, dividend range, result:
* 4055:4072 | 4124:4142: 1.03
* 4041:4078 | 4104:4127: 1.02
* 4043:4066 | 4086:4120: 1.07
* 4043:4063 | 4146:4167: 1.06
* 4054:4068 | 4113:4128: 1.02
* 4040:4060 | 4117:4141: 1.07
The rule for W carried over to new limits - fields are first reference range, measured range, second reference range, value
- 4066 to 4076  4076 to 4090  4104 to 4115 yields 0.7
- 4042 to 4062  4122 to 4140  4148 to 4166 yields -0.4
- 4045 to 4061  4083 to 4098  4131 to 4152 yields -0.8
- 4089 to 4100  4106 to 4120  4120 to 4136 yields 0.5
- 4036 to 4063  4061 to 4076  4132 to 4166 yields -1.0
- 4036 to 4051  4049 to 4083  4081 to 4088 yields -0.7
